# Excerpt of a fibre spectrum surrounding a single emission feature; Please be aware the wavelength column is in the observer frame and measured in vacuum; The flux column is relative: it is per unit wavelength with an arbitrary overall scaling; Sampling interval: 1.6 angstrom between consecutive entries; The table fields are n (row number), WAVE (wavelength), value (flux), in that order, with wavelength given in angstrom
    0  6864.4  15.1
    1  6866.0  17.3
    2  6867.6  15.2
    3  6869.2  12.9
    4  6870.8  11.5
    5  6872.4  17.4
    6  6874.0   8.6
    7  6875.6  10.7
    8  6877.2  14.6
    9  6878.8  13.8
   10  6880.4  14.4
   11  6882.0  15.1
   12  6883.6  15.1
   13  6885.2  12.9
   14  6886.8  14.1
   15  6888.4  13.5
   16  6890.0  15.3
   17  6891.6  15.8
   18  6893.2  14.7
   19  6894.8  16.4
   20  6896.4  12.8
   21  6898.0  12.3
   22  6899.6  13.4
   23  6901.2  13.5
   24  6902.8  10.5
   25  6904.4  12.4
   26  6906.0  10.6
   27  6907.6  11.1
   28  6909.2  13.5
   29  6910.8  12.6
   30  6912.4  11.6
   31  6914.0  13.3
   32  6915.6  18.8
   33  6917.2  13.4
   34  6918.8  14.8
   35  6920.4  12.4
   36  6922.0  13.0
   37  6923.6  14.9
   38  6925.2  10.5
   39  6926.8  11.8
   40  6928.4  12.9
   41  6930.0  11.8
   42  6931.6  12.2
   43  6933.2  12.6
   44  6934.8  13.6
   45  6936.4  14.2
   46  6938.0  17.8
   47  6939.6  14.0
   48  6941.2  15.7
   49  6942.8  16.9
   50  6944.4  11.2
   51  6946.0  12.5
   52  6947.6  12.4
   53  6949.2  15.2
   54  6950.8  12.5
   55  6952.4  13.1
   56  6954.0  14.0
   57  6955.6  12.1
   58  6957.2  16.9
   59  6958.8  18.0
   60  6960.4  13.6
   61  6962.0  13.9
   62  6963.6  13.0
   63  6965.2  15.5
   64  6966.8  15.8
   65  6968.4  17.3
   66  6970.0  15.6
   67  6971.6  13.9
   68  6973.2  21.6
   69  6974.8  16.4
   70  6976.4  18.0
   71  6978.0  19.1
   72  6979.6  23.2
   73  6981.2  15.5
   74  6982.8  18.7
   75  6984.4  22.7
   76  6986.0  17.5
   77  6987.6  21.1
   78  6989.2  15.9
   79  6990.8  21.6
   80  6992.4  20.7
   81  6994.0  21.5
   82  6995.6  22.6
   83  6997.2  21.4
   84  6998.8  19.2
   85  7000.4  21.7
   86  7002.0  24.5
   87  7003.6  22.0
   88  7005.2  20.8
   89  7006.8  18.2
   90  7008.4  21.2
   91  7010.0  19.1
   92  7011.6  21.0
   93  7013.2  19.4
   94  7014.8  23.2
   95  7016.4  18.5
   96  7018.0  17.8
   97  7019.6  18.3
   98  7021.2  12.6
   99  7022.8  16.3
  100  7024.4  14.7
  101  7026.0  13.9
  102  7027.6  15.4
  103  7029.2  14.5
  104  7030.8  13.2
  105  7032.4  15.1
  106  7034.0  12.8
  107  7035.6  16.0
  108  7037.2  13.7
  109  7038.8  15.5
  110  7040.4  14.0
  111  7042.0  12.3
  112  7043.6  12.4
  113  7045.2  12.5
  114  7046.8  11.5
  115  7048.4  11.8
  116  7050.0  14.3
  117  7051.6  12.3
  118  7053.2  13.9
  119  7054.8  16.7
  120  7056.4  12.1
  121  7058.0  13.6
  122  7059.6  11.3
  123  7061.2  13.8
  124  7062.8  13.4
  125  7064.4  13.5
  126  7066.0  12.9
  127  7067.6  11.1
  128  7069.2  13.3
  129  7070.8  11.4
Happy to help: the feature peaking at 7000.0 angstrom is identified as Mg II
